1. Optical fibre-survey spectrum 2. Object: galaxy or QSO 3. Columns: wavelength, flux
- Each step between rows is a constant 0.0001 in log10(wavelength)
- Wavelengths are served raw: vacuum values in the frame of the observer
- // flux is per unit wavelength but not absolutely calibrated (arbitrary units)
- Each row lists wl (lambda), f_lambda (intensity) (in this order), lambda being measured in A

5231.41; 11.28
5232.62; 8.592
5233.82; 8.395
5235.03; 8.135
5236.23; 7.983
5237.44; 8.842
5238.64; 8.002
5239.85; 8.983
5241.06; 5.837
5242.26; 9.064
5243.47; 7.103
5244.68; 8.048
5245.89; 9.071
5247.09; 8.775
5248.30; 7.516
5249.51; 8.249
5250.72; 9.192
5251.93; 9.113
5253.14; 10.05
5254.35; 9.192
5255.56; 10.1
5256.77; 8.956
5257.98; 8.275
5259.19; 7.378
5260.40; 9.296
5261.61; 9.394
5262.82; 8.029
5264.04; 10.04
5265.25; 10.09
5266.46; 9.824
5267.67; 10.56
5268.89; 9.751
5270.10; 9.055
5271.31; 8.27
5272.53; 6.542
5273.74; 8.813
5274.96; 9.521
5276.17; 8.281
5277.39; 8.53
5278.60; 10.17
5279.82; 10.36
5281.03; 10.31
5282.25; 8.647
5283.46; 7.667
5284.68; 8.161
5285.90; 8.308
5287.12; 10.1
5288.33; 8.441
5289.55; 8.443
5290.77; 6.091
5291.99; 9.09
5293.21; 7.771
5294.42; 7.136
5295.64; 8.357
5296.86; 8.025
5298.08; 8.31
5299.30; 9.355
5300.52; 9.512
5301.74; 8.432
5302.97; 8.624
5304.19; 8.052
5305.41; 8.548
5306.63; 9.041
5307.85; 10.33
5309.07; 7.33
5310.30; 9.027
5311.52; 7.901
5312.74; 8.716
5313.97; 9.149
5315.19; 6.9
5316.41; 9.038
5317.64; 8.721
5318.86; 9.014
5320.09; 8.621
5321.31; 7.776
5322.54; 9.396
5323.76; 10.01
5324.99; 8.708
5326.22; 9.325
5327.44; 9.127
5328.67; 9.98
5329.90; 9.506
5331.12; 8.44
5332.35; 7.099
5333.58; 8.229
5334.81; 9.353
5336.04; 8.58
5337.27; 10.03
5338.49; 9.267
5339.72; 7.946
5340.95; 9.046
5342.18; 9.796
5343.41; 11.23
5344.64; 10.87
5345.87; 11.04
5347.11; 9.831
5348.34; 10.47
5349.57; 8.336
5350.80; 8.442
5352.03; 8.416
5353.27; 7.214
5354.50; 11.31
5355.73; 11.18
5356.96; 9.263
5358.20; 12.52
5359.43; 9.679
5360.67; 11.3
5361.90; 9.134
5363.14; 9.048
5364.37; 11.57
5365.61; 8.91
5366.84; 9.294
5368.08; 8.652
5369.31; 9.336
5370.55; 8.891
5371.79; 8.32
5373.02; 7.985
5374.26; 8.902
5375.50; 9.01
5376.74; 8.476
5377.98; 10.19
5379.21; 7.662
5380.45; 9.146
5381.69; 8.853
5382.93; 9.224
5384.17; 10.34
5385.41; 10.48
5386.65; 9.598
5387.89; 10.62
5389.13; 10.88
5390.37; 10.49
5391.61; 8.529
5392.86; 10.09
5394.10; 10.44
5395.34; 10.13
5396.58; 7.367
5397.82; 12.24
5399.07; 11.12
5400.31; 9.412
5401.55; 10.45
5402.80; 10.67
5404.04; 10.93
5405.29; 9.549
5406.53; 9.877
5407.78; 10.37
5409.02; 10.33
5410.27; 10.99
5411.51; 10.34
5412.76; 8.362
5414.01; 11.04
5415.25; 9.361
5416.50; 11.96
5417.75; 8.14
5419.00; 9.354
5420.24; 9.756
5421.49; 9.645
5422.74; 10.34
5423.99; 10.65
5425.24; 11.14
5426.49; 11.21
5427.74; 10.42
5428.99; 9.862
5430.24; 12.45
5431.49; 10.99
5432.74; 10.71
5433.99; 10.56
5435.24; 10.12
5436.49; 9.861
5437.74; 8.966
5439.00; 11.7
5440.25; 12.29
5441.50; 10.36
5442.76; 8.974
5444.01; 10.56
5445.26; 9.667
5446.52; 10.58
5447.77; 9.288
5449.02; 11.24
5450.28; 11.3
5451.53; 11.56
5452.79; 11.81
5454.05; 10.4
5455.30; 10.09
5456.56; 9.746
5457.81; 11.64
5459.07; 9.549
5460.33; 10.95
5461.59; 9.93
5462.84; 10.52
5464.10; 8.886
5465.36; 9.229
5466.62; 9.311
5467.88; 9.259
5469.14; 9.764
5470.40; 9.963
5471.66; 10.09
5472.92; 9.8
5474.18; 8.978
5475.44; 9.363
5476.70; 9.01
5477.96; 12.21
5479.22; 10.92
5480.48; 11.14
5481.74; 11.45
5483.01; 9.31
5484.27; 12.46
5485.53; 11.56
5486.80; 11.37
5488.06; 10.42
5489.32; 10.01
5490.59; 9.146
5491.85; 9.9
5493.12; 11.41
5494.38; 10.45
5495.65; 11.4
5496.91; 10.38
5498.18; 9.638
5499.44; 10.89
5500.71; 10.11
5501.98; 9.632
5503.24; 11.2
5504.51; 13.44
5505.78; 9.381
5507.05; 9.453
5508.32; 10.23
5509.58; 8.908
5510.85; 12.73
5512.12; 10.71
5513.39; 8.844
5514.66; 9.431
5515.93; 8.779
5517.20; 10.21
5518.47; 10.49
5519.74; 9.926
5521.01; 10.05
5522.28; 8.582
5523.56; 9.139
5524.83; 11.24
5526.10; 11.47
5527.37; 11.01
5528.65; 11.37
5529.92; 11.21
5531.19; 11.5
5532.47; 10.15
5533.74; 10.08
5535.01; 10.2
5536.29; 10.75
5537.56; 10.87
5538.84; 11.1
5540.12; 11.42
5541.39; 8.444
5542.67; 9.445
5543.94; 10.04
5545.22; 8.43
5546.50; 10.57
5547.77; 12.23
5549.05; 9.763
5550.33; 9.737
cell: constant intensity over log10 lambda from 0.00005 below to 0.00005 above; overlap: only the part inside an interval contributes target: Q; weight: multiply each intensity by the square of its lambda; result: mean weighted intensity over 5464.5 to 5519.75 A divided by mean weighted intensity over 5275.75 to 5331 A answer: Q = 1.3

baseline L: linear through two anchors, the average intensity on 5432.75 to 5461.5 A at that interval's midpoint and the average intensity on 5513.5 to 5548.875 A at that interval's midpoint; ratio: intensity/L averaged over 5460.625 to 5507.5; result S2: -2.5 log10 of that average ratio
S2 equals 0.009 mag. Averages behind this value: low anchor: 10.5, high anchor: 10.3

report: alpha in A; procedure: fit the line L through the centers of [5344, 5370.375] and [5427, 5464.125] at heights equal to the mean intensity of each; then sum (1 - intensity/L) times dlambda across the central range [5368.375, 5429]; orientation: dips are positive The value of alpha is 1.8 A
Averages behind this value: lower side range 9.79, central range 9.84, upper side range 10.5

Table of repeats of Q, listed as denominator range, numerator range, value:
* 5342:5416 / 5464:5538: 1.10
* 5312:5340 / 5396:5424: 1.18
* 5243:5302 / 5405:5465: 1.25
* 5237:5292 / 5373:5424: 1.18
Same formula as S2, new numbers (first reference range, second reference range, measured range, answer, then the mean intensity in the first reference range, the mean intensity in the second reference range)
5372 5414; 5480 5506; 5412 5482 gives 0.00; 9.79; 10.7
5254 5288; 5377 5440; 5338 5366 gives -0.01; 9.05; 10.1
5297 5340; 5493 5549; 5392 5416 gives -0.08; 8.78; 10.4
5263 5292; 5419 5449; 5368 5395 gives 0.06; 8.94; 10.4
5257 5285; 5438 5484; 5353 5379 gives 0.01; 9.01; 10.3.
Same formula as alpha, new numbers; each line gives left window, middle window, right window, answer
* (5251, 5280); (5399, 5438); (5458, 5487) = -1.3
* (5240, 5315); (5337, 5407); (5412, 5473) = -0.7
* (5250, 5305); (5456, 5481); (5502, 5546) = -0.1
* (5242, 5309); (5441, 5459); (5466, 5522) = -0.9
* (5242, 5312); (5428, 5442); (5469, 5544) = -1.2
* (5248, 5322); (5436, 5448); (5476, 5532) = -0.3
